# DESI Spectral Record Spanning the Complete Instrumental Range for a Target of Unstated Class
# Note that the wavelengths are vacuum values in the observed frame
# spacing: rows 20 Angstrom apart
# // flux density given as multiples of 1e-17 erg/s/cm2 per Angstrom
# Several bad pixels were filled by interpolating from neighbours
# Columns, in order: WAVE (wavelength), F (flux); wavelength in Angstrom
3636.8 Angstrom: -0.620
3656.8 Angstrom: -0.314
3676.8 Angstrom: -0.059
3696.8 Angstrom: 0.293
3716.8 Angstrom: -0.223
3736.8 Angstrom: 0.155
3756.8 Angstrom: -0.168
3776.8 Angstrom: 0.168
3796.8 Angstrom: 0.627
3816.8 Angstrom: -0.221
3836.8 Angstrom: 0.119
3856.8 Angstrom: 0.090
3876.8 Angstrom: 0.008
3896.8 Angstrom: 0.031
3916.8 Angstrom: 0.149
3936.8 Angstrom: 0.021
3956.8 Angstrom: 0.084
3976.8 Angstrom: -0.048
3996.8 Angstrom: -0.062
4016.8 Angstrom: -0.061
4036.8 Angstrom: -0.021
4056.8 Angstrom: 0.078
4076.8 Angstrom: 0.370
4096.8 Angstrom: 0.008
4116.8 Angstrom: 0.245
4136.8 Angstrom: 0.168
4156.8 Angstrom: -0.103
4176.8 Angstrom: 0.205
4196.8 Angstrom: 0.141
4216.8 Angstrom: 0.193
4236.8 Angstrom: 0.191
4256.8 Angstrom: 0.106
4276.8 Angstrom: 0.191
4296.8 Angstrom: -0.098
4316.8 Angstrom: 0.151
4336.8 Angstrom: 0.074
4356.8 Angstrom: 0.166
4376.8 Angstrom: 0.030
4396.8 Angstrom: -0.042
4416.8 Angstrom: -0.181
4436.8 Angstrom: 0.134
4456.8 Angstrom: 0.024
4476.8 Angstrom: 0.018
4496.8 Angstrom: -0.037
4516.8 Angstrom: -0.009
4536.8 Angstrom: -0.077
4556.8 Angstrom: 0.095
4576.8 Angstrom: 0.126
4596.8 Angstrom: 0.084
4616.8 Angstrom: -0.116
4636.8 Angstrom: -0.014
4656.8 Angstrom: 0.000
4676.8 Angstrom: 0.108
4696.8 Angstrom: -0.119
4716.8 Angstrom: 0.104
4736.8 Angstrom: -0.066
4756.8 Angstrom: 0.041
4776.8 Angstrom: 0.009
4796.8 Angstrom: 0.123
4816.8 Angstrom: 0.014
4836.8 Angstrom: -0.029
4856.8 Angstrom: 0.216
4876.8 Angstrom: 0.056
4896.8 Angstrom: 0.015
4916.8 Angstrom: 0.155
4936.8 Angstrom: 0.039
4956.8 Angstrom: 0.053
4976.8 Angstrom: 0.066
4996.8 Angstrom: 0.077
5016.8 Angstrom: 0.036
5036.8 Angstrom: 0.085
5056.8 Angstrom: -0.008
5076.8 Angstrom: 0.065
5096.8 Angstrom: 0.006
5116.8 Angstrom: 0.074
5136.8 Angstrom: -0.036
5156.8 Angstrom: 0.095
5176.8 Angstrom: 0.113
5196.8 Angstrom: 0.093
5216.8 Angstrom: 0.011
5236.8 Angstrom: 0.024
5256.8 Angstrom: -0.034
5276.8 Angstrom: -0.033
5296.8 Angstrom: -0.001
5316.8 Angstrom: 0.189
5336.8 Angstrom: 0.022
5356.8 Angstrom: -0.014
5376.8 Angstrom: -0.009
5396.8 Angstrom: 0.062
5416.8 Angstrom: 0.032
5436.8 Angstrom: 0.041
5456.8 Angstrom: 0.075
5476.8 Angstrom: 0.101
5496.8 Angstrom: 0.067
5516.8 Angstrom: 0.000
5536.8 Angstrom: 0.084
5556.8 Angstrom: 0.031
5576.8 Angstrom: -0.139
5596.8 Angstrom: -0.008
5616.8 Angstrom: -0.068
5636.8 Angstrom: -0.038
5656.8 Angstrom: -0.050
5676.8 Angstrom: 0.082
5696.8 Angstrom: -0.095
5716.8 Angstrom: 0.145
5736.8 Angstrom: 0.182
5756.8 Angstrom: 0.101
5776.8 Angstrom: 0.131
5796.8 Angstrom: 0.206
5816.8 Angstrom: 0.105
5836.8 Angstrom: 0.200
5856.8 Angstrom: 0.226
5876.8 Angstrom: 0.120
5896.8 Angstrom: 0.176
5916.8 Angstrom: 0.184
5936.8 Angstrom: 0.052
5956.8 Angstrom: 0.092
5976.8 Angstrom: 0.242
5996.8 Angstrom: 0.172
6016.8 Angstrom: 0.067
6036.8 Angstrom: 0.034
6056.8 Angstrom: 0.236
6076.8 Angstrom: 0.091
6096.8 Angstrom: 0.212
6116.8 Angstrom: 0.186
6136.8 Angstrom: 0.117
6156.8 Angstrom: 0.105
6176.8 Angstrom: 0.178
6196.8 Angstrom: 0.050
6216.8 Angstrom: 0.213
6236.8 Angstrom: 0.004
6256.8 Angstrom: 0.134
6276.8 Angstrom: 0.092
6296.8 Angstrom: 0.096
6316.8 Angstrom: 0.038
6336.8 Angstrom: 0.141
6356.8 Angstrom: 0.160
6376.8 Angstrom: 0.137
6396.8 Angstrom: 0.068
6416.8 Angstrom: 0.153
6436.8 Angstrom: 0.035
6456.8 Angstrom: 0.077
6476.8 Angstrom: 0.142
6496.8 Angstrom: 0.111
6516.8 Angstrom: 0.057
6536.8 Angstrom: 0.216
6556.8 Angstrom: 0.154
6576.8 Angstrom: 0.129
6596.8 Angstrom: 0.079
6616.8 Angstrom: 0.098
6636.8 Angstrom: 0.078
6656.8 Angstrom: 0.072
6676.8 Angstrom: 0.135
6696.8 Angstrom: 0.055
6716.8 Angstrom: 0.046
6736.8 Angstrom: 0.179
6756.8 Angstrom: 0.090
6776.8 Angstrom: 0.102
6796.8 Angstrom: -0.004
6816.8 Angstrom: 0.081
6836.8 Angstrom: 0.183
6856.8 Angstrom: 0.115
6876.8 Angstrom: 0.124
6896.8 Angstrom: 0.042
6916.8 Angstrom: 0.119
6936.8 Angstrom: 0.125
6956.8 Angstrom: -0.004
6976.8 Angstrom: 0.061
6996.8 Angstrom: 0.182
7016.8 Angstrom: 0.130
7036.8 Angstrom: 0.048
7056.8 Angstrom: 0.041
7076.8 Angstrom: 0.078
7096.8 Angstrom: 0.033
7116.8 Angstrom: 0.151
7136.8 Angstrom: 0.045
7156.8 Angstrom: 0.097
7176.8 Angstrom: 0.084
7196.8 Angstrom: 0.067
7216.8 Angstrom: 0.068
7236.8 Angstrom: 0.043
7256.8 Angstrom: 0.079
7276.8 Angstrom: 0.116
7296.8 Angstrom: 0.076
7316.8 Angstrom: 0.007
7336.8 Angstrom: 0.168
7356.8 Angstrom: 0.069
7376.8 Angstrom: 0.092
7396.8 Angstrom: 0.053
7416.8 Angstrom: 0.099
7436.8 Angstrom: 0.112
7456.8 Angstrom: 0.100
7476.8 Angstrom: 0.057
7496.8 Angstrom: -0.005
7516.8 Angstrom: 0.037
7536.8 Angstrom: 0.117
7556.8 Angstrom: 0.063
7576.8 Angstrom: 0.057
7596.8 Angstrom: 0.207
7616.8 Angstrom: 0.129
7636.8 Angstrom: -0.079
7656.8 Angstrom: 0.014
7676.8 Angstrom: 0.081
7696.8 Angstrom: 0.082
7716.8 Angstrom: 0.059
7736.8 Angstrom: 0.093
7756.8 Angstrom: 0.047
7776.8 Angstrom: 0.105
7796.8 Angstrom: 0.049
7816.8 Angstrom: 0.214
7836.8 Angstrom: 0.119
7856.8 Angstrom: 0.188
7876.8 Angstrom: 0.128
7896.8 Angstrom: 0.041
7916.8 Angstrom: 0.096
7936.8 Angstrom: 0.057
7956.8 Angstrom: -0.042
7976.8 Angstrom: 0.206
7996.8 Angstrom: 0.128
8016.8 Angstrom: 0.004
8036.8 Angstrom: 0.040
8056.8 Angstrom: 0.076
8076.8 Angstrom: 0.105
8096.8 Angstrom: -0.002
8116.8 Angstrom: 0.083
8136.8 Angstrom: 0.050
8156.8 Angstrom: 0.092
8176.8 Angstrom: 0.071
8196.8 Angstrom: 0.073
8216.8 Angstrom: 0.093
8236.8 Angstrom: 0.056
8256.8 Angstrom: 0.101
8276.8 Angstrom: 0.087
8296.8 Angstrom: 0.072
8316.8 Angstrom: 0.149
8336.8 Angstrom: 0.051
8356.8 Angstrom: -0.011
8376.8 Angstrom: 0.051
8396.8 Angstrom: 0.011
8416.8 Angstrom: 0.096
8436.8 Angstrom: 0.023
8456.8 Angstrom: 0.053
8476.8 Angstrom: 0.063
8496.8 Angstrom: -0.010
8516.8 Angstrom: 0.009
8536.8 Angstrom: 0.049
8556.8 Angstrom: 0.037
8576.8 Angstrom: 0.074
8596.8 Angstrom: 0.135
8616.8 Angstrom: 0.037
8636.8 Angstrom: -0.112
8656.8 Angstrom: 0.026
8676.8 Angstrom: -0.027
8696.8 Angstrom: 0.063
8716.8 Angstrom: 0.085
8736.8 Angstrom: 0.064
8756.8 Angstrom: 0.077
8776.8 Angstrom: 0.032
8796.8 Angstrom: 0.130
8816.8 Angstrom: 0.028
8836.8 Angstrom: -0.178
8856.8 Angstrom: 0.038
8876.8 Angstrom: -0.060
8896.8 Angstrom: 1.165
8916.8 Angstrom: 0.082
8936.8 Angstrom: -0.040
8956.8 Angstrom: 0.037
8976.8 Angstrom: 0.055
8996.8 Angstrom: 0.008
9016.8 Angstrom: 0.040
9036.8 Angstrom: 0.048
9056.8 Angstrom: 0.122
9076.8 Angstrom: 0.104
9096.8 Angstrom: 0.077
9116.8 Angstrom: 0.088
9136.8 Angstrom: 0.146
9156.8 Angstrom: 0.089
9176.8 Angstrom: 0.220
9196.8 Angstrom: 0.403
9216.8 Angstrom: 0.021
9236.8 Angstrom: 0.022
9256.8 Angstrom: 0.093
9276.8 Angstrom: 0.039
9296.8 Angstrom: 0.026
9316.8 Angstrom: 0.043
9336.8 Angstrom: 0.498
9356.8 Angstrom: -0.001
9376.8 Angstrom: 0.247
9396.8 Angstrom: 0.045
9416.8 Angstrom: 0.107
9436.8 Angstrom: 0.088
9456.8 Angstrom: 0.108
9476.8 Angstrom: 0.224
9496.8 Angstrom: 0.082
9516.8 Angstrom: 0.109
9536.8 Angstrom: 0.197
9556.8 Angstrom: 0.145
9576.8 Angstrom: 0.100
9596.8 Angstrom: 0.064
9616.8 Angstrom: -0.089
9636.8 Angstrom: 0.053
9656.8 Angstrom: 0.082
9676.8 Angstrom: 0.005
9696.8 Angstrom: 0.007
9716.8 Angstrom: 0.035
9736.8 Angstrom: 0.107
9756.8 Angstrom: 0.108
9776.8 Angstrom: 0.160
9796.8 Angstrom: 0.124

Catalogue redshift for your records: 1.46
